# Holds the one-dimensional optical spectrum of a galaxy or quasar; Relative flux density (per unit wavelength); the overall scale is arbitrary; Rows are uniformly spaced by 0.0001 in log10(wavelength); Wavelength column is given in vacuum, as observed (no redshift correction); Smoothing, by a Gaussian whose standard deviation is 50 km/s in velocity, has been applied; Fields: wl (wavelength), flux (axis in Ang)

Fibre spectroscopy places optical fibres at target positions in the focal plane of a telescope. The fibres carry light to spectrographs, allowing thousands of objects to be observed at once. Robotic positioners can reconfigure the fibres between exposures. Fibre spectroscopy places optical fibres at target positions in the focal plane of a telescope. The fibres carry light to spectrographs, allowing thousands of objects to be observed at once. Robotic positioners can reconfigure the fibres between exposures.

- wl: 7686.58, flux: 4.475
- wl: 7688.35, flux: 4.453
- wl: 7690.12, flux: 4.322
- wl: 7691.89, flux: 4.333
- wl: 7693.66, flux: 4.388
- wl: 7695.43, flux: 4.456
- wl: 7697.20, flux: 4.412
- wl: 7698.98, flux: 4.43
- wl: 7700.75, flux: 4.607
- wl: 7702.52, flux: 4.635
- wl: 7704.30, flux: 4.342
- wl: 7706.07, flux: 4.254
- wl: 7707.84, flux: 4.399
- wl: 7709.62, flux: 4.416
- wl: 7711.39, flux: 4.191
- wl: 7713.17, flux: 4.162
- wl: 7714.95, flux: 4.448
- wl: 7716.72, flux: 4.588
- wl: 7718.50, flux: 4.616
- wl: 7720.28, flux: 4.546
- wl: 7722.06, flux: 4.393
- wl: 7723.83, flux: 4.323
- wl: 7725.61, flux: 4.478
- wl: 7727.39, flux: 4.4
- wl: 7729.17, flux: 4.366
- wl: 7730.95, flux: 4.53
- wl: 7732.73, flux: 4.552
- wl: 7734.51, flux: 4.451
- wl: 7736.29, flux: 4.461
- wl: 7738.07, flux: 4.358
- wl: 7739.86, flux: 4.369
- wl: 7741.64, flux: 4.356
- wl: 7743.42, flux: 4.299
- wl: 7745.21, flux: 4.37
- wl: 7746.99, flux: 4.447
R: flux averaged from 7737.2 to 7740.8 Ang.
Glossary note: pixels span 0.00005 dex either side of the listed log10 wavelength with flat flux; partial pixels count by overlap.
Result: 4.36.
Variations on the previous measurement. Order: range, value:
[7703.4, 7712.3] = 4.32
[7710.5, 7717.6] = 4.35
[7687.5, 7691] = 4.39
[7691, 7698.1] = 4.4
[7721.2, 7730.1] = 4.4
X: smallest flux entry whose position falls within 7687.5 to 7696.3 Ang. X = 4.322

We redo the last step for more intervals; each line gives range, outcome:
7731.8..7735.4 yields 4.451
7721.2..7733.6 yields 4.323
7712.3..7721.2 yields 4.162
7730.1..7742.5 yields 4.356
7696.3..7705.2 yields 4.342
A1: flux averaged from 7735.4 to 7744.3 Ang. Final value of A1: 4.37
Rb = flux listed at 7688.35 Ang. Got 4.453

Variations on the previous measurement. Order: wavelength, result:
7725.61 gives 4.478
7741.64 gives 4.356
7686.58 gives 4.475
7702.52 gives 4.635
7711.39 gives 4.191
